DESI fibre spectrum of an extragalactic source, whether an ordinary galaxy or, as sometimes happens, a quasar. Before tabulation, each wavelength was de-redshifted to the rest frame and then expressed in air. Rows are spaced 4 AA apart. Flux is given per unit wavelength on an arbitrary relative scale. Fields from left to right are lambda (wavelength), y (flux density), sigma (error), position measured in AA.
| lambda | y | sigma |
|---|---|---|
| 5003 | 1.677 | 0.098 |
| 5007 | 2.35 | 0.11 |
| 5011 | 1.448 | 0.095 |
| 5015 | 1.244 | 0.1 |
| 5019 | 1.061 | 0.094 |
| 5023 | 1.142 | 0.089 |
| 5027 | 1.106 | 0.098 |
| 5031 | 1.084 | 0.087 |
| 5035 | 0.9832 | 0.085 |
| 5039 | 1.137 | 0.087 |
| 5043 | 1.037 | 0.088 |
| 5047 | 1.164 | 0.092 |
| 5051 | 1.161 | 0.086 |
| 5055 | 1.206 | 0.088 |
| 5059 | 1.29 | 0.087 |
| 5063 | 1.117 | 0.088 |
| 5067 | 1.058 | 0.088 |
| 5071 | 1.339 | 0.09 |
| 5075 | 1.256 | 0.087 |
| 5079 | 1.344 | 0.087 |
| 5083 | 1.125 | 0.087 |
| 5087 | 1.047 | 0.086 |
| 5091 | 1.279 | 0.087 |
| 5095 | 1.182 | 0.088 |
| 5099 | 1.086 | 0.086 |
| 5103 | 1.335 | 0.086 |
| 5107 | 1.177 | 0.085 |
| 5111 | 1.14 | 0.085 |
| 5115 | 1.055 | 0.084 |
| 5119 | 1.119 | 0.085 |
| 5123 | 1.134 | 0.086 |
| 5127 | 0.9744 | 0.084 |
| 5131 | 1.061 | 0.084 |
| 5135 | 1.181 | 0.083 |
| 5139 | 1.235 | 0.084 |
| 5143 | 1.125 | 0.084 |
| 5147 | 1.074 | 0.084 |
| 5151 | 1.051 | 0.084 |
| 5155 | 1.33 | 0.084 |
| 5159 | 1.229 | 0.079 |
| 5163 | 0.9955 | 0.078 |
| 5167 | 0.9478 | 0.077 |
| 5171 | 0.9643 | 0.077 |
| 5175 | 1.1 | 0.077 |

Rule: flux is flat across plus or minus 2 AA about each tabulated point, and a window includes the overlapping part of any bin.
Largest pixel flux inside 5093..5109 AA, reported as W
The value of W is 1.335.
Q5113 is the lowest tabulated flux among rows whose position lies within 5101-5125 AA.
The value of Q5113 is 1.055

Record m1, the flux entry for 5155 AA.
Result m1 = 1.33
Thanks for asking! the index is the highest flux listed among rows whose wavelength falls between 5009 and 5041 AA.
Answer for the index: 1.448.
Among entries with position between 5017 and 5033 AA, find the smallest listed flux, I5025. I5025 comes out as 1.061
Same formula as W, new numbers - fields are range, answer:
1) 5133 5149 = 1.235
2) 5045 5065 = 1.29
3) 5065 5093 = 1.344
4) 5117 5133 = 1.134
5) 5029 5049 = 1.164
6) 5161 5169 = 0.9955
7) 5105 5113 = 1.177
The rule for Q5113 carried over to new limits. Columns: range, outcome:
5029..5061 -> 0.9832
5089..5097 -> 1.182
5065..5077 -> 1.058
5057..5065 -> 1.117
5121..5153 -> 0.9744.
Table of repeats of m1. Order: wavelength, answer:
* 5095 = 1.182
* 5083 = 1.125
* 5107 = 1.177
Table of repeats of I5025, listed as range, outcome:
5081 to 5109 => 1.047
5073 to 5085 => 1.125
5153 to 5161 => 1.229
